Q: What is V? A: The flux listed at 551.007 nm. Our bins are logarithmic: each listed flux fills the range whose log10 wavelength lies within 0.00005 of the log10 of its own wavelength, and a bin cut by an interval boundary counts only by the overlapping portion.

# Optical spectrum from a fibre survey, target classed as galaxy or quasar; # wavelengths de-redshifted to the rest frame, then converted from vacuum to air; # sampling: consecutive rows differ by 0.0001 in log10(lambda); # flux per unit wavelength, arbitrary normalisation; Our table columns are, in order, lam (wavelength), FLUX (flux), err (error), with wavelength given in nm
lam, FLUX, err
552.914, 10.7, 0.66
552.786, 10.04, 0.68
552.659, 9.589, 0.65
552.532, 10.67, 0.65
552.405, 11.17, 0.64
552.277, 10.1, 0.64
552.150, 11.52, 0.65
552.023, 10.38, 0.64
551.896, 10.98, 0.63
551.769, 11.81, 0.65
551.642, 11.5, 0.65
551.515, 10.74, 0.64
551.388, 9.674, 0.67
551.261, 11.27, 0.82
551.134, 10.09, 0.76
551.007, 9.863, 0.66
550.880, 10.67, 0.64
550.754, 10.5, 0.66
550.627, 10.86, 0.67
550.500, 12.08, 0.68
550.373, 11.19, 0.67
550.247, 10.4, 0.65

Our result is 9.863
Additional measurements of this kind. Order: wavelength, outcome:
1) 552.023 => 10.38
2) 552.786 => 10.04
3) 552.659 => 9.589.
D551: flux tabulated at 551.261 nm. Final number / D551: 11.27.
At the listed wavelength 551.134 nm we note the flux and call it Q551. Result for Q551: 10.09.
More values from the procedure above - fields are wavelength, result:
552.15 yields 11.52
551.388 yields 9.674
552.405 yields 11.17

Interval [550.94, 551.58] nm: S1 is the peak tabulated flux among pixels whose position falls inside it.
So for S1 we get 11.27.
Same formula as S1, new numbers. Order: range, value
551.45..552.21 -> 11.81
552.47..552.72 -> 10.67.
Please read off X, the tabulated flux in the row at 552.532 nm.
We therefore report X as 10.67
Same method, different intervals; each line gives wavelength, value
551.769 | 11.81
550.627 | 10.86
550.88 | 10.67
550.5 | 12.08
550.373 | 11.19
